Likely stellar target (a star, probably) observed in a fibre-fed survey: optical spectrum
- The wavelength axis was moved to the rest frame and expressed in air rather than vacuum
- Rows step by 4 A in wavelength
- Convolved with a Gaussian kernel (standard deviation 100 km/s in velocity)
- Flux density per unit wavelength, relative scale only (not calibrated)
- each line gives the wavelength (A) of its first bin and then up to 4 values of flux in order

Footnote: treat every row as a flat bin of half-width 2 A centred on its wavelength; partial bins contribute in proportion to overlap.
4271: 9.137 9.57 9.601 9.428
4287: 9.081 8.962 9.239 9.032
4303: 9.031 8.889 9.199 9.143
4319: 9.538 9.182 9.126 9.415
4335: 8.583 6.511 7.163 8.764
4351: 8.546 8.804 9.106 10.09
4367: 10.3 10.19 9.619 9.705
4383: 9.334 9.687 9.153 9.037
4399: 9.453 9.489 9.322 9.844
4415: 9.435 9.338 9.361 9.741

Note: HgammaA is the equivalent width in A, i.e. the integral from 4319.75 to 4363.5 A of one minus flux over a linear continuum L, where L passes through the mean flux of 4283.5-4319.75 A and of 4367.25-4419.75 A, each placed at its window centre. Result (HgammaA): 3.1 A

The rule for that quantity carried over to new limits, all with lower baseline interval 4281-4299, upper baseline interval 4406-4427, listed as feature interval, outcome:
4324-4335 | 0.2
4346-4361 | 0.8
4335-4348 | 2.4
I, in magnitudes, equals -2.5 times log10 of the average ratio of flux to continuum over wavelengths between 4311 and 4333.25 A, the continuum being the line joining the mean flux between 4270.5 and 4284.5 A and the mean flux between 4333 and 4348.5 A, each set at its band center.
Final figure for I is -0.128 mag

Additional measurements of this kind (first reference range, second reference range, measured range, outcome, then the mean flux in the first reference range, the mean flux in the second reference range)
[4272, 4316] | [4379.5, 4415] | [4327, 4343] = 0.14 mag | 9.2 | 9.43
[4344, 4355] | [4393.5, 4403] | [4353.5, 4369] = -0.10 mag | 8.55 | 9.31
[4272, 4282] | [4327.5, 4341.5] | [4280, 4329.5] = -0.03 mag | 9.52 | 8.24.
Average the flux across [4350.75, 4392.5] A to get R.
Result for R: 9.55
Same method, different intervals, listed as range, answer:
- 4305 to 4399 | 9.1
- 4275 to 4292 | 9.32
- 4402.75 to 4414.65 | 9.54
